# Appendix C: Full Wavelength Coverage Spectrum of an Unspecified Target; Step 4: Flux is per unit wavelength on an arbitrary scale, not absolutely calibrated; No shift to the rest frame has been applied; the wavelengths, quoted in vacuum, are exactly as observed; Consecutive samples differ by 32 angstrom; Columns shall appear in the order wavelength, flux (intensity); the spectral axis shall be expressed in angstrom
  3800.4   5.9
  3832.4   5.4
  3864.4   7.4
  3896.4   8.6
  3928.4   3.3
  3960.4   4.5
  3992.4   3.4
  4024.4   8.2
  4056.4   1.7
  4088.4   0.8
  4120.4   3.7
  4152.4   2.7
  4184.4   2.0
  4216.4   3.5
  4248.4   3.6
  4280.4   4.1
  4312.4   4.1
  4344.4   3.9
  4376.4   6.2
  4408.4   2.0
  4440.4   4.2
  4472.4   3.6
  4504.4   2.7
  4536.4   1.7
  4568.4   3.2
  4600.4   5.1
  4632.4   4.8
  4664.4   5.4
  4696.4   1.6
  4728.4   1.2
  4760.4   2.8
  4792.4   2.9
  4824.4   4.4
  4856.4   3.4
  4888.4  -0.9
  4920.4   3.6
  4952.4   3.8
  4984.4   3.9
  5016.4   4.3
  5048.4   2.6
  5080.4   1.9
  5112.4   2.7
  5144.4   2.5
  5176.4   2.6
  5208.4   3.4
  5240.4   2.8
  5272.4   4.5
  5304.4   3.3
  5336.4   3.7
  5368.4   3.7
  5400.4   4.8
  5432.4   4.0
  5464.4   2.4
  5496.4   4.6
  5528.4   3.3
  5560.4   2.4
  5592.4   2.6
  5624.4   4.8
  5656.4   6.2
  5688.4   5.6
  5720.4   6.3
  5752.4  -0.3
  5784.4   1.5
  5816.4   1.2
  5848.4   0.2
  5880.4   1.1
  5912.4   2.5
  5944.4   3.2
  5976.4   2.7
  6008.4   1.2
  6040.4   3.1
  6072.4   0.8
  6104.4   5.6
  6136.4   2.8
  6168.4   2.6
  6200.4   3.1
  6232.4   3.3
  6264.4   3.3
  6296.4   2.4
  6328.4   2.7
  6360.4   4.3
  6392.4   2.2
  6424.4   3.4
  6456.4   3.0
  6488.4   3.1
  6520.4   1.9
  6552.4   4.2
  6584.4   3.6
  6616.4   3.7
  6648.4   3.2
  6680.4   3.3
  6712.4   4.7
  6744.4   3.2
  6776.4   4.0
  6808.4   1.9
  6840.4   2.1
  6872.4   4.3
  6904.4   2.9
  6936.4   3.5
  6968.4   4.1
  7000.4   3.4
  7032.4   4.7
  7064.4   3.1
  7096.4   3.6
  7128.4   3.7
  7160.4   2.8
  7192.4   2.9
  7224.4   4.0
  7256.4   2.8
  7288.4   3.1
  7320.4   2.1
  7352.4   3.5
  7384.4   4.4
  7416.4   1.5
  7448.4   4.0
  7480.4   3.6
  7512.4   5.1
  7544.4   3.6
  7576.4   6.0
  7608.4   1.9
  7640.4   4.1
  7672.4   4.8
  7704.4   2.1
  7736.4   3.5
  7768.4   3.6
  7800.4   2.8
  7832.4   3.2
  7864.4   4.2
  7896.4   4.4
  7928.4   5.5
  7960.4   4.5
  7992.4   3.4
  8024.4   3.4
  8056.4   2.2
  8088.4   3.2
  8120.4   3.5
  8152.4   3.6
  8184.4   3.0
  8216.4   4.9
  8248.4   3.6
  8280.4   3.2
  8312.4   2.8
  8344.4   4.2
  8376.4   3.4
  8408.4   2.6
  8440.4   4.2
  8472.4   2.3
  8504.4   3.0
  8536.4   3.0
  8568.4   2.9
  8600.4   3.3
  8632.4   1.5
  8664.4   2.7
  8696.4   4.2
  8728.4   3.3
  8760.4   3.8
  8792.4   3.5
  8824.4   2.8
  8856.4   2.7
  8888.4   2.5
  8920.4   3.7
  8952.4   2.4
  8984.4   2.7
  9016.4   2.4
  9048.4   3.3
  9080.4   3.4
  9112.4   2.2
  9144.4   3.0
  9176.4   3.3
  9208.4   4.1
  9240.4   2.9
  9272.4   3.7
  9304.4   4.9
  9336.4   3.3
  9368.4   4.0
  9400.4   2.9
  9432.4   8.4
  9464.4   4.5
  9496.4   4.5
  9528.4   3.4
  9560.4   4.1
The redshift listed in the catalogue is 0.641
